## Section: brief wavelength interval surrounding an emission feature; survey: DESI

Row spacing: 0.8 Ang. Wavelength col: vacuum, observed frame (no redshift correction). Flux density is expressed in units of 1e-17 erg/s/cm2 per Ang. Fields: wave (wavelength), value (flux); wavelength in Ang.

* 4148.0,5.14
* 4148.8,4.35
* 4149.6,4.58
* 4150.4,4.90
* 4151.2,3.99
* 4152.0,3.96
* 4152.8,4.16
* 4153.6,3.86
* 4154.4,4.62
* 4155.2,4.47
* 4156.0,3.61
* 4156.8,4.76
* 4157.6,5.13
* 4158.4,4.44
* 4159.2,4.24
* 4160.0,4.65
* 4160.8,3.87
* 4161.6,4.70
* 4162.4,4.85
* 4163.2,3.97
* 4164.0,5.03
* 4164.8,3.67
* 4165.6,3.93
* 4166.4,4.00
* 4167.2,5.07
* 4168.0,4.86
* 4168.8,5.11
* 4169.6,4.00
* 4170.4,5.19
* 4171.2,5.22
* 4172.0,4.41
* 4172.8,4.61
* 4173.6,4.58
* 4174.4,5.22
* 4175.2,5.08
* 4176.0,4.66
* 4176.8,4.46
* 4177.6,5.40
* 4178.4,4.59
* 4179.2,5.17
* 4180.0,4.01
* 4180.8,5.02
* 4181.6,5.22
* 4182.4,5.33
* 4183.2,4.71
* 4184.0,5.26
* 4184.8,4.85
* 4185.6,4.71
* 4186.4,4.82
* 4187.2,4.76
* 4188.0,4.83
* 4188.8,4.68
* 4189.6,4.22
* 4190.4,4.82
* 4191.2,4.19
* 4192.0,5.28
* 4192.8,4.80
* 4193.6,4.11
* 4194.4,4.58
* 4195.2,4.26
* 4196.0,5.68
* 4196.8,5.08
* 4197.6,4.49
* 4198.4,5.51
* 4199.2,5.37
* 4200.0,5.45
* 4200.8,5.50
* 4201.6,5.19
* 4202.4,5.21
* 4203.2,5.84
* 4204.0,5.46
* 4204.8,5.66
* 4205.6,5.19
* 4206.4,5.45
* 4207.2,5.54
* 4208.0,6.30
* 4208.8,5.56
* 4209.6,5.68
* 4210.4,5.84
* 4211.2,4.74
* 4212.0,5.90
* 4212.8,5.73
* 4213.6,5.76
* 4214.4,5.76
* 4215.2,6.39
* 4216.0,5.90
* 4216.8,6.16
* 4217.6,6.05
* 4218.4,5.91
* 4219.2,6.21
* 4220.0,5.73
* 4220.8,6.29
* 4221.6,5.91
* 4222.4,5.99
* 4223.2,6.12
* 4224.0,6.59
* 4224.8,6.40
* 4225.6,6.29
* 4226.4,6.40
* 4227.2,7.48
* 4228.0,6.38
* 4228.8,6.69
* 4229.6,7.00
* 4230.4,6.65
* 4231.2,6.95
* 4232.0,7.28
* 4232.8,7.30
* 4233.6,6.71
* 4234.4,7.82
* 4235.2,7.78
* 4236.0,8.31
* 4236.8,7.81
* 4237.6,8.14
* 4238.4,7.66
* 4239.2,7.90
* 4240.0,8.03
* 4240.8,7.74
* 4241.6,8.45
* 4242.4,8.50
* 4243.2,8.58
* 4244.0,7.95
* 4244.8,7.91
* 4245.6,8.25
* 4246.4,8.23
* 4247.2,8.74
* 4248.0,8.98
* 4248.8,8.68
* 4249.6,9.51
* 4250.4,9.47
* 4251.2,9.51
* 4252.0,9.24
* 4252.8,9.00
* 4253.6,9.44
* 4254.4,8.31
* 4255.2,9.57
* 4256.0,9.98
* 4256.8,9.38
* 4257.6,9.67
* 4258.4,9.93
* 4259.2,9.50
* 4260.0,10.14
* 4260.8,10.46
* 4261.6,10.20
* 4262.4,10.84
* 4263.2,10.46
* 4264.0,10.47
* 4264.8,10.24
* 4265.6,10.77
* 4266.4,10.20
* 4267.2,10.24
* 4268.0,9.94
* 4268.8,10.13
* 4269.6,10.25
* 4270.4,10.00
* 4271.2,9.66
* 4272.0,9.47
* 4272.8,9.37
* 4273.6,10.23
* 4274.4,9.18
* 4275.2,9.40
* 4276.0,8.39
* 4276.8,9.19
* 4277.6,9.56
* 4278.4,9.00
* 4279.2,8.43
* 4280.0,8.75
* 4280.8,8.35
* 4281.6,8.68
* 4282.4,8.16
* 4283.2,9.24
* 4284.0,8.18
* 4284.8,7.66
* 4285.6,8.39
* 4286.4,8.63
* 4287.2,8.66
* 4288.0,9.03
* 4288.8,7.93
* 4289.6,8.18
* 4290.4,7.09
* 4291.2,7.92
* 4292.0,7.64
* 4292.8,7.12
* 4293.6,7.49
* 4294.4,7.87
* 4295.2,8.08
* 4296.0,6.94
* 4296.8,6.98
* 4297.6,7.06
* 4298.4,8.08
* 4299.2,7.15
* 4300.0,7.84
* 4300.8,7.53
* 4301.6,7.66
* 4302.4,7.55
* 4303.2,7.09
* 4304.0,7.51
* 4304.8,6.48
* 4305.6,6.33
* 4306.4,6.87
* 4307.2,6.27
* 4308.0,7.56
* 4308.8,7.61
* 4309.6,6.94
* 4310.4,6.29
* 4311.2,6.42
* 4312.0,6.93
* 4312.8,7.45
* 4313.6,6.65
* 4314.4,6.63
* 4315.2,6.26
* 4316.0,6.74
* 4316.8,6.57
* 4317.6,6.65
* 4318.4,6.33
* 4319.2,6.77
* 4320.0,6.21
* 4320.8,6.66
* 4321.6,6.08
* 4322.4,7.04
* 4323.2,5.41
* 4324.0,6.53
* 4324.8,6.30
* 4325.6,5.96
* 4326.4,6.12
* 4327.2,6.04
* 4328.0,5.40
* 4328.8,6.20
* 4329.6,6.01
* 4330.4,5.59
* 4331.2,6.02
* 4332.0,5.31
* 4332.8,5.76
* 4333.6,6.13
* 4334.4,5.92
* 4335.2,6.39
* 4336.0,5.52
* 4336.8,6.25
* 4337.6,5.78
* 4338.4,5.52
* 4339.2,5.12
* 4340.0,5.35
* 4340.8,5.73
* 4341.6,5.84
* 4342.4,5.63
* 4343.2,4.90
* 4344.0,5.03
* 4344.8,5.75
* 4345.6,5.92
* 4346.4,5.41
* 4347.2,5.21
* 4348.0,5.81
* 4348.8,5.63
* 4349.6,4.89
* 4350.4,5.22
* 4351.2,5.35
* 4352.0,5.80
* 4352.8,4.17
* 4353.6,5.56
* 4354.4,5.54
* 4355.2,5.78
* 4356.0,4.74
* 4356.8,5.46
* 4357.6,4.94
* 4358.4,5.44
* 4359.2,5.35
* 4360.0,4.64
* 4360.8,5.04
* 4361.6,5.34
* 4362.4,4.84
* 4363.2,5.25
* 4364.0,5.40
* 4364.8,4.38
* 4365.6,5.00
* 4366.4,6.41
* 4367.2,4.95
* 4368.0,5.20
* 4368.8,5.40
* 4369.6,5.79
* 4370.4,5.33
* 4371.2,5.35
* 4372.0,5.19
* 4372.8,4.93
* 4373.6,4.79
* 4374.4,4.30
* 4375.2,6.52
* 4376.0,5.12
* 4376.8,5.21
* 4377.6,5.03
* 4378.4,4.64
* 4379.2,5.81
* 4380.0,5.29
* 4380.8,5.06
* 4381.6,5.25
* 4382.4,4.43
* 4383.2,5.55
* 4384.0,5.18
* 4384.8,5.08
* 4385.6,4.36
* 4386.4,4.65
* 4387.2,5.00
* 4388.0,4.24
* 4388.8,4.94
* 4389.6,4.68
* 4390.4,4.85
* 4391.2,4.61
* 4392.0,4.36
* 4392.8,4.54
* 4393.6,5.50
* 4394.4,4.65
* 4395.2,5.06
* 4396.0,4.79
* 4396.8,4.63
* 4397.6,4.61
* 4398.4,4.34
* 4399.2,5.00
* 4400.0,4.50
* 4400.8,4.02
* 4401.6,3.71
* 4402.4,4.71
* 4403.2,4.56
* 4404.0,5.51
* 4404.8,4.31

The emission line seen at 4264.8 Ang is C IV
